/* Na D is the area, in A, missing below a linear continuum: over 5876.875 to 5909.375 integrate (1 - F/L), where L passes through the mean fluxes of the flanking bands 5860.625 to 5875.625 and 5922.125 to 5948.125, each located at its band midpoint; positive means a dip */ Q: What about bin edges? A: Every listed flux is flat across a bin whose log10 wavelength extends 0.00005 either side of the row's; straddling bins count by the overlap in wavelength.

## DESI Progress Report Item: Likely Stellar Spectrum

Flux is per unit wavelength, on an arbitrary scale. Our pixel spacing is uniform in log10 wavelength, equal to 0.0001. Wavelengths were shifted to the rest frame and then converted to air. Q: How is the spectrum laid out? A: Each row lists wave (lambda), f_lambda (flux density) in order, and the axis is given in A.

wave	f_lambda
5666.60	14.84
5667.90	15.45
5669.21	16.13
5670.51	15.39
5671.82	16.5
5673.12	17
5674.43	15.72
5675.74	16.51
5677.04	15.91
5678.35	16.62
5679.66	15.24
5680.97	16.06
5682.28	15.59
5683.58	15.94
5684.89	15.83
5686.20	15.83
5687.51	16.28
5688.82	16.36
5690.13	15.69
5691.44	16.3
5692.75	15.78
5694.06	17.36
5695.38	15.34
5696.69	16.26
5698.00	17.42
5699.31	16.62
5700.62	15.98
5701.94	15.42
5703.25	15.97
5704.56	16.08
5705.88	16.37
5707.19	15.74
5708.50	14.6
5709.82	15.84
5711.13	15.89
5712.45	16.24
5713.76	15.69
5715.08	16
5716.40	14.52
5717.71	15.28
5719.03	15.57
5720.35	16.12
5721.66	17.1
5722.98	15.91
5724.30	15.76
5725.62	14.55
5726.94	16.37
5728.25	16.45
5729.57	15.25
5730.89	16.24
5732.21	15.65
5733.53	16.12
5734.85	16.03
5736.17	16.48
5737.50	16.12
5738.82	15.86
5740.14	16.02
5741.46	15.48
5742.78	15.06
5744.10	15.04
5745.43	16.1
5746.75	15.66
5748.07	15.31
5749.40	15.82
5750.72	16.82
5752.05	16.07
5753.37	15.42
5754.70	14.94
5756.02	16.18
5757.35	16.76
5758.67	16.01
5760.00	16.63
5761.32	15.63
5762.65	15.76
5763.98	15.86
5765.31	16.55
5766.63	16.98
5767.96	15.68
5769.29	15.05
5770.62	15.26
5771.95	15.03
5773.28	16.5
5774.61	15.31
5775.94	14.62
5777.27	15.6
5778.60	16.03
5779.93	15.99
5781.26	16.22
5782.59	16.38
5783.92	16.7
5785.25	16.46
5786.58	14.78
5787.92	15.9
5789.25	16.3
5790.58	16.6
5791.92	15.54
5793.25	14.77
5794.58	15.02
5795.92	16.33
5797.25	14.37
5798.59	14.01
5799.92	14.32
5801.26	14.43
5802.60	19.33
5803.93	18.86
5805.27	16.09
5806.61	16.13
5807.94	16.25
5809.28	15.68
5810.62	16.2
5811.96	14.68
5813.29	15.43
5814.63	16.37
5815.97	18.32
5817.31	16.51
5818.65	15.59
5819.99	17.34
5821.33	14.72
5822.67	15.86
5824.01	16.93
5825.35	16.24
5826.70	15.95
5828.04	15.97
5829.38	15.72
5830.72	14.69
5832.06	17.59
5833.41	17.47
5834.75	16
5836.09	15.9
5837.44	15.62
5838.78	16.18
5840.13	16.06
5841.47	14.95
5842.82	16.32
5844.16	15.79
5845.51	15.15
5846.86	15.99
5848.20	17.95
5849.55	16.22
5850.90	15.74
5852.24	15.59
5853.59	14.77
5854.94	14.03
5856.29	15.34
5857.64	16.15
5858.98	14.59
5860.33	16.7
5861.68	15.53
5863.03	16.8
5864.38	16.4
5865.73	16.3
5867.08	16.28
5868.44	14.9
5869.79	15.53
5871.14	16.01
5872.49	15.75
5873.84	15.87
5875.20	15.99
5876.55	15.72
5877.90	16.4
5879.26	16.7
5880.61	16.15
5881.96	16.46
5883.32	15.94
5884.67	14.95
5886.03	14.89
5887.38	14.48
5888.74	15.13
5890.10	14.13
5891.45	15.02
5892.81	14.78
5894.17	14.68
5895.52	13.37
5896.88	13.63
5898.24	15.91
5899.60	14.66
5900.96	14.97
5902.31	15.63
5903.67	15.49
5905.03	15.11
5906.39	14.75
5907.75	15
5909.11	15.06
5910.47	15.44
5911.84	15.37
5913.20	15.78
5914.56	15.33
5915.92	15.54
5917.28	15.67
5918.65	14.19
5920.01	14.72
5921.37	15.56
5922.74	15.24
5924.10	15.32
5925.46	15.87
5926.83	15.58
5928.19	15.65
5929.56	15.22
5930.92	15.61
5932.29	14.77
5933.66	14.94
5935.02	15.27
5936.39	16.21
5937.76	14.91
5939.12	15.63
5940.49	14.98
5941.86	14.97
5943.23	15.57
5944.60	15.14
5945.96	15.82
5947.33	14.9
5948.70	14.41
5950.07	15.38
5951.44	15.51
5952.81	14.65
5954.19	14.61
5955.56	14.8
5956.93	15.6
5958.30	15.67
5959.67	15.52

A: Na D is 1.2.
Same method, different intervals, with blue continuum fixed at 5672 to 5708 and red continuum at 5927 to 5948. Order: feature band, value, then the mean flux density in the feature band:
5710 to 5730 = 0.29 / 15.8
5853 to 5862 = 0.16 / 15.3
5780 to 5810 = -0.29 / 15.9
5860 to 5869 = -0.33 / 16.1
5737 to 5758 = 0.19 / 15.8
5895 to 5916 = 0.48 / 15.1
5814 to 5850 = -1.24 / 16.2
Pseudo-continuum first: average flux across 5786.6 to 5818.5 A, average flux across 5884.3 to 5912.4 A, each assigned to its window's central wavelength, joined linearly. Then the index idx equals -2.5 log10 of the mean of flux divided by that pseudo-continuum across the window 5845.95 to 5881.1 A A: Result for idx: -0.04 mag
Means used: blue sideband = 15.9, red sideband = 14.9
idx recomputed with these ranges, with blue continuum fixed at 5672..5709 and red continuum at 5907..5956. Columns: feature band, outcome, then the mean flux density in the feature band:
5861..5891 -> -0.021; 15.7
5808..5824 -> -0.032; 16.1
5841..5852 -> -0.033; 16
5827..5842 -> -0.031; 16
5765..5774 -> -0.002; 15.8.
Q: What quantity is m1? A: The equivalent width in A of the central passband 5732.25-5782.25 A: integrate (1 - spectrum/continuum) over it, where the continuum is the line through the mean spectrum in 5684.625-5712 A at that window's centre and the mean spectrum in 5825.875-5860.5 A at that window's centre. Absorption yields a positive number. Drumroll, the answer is 0.40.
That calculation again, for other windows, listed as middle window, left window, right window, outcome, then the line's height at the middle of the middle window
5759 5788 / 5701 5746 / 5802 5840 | 0.4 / 16.1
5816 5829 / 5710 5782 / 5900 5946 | -0.5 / 15.6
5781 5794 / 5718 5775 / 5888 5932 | -0.2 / 15.7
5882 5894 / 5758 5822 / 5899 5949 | 0.4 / 15.4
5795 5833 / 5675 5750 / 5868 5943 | -1.2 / 15.6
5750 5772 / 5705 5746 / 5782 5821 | -0.1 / 15.9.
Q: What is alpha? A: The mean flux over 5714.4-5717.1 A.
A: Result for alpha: 15.3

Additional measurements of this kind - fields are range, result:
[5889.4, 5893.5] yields 14.6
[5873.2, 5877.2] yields 15.8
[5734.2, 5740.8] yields 16.1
